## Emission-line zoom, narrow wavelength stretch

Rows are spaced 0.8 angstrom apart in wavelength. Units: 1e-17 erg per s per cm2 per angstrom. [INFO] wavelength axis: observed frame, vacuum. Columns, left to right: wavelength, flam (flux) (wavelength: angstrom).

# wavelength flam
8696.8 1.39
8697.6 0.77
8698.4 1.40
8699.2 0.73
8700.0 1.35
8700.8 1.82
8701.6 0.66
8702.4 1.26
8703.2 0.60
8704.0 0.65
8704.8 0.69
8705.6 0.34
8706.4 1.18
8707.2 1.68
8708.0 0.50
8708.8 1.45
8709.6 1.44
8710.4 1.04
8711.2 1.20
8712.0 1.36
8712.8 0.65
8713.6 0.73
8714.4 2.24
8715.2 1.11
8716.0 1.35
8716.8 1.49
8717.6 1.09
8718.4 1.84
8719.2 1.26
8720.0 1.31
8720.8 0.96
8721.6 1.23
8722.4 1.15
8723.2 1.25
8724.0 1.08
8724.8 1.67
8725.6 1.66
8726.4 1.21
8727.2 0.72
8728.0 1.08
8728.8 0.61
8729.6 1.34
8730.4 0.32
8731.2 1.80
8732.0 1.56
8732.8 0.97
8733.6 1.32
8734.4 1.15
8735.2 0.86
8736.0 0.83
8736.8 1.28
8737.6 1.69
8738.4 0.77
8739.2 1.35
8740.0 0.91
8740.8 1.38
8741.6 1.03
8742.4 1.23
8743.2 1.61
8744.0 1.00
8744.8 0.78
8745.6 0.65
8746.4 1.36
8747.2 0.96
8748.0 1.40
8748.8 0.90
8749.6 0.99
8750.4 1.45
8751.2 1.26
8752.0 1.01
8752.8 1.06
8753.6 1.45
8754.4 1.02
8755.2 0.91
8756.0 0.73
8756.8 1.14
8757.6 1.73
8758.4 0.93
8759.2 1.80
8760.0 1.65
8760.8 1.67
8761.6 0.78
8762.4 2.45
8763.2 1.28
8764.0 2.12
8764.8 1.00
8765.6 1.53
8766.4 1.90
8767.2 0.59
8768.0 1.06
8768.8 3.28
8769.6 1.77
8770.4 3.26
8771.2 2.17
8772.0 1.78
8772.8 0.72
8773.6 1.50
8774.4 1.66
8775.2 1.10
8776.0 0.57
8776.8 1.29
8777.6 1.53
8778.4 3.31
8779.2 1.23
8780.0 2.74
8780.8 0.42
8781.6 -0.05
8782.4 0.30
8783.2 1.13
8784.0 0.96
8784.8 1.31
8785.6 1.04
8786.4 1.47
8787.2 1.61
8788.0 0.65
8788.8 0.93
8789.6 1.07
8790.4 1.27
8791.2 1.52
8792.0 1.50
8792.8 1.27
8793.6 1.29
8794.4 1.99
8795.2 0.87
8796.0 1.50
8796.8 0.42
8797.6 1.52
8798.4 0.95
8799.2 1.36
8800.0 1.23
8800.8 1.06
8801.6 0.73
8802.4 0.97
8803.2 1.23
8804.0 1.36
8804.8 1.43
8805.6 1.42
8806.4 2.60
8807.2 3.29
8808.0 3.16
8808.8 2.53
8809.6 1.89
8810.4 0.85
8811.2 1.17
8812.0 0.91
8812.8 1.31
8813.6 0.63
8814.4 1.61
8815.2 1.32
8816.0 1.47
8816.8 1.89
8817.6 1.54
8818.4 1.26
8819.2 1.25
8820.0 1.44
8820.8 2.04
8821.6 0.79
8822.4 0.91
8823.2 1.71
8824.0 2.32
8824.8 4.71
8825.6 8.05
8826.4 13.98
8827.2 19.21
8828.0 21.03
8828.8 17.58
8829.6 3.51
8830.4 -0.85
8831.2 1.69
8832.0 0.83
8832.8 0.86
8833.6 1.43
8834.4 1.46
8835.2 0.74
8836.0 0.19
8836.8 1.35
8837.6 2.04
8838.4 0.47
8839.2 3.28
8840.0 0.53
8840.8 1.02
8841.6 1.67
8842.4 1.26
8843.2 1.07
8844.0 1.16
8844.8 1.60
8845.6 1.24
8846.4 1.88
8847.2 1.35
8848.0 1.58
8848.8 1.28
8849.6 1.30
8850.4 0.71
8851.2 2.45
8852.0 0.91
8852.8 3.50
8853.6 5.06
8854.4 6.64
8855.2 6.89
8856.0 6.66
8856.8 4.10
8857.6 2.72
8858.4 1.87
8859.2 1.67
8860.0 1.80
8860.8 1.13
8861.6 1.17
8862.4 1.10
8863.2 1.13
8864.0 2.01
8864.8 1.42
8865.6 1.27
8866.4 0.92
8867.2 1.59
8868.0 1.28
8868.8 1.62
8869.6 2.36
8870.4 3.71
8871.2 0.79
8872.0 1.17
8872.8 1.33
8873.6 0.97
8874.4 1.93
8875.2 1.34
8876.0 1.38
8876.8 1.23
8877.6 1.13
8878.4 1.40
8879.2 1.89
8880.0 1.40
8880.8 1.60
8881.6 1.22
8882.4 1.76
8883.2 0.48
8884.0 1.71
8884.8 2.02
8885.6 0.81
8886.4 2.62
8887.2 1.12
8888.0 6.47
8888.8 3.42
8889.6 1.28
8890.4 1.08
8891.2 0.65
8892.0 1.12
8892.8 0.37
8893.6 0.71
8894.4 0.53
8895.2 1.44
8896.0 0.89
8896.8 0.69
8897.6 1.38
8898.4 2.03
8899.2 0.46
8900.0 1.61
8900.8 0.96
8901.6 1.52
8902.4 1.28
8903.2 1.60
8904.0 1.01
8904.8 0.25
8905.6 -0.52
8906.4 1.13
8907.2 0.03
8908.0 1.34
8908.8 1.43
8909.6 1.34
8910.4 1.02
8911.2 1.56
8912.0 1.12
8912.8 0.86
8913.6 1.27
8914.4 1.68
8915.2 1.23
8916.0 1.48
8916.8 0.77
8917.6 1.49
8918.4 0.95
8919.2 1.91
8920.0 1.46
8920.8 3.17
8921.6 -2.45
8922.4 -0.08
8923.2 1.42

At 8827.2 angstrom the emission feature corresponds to Halpha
